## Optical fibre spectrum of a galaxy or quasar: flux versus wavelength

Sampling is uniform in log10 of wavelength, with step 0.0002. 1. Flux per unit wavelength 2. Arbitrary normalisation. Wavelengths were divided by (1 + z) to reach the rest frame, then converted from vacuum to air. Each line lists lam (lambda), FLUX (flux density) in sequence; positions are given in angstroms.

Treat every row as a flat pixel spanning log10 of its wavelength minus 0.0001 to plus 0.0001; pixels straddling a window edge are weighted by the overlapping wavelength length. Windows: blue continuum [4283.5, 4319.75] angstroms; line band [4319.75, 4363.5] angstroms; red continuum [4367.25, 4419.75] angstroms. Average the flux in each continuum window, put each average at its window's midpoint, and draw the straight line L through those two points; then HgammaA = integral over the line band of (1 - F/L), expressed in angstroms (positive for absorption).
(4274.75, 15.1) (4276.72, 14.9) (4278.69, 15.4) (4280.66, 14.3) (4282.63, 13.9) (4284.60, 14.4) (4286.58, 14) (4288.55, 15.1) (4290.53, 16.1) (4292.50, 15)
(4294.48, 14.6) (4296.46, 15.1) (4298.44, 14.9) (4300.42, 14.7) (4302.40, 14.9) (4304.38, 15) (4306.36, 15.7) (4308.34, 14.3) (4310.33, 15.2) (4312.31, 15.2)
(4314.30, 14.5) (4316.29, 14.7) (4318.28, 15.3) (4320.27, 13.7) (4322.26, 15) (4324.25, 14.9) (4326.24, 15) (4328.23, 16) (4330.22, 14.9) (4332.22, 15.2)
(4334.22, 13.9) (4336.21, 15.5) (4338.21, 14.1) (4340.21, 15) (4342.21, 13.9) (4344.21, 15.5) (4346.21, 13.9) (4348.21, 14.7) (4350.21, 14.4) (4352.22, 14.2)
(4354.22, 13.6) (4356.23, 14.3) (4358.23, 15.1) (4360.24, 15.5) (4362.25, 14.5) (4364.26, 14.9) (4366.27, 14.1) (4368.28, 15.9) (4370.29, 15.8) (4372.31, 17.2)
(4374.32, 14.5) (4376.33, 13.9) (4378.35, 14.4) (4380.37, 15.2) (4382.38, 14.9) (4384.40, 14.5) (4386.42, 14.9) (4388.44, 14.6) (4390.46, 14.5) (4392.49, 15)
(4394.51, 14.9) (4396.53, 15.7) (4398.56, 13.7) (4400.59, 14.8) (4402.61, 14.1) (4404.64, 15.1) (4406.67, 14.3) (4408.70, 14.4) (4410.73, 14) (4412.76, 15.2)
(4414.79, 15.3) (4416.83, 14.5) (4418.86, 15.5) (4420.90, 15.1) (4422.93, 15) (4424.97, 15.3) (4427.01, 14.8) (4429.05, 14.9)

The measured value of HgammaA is 0.6 angstroms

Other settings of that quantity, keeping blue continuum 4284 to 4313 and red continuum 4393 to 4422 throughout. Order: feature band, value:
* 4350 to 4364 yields 0.3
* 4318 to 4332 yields -0.1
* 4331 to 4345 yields 0.2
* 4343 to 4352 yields 0.2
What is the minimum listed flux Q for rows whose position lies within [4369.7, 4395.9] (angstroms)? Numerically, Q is 13.9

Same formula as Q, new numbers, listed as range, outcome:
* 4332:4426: 13.6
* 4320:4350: 13.7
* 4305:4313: 14.3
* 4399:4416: 14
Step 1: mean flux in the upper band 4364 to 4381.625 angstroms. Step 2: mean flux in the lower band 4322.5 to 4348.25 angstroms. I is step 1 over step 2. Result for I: 1.0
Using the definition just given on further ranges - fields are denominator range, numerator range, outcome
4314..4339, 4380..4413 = 0.99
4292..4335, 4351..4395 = 1.00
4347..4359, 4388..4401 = 1.03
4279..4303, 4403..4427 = 1.01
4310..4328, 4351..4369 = 0.99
